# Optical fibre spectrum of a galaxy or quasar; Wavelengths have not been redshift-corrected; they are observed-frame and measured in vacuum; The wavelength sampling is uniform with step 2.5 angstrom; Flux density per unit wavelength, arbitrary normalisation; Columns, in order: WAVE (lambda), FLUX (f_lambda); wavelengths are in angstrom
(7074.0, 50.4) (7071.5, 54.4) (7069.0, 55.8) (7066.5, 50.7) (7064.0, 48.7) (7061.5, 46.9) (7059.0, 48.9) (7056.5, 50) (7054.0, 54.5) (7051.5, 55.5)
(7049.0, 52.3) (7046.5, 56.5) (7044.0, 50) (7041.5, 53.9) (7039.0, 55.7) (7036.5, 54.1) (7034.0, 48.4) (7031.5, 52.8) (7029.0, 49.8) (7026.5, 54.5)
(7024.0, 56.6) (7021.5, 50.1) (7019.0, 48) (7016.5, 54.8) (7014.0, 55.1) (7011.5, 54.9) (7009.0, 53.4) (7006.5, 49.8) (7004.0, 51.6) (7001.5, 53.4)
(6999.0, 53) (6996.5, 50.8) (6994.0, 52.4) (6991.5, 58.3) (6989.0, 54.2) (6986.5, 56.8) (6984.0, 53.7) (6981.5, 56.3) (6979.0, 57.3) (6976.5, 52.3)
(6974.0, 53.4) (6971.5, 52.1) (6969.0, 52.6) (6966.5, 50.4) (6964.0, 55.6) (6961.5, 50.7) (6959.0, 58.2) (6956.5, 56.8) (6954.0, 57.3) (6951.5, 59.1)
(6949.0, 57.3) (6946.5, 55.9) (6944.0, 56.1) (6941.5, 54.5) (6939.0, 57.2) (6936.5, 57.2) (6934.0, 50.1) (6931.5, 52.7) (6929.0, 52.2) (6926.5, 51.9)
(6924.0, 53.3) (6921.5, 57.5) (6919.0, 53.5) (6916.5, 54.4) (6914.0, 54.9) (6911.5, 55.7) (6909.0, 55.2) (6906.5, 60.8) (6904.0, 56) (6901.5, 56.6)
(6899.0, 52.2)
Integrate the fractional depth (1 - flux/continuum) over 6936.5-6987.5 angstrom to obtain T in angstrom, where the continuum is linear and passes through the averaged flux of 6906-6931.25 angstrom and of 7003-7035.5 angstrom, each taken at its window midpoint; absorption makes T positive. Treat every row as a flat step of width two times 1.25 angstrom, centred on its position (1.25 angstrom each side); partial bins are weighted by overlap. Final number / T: -1.5 angstrom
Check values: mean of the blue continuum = 54.7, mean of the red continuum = 52.3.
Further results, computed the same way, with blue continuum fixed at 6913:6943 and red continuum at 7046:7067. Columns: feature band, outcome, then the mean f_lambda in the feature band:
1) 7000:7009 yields 0.1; 51.9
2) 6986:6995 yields -0.4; 55.4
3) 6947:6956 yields -0.7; 57.6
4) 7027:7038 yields 0.1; 51.6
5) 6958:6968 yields 0.0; 53.6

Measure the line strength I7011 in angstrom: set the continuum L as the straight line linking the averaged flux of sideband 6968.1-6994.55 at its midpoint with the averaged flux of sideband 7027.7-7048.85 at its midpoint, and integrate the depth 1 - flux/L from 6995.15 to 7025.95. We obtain 0.5 angstrom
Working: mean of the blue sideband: 54.6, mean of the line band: 52.7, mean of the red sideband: 52.6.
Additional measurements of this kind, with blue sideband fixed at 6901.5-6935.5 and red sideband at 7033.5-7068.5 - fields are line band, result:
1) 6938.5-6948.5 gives -0.3 angstrom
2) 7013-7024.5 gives 0.0 angstrom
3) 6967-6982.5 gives -0.1 angstrom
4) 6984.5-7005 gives -0.3 angstrom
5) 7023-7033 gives -0.1 angstrom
